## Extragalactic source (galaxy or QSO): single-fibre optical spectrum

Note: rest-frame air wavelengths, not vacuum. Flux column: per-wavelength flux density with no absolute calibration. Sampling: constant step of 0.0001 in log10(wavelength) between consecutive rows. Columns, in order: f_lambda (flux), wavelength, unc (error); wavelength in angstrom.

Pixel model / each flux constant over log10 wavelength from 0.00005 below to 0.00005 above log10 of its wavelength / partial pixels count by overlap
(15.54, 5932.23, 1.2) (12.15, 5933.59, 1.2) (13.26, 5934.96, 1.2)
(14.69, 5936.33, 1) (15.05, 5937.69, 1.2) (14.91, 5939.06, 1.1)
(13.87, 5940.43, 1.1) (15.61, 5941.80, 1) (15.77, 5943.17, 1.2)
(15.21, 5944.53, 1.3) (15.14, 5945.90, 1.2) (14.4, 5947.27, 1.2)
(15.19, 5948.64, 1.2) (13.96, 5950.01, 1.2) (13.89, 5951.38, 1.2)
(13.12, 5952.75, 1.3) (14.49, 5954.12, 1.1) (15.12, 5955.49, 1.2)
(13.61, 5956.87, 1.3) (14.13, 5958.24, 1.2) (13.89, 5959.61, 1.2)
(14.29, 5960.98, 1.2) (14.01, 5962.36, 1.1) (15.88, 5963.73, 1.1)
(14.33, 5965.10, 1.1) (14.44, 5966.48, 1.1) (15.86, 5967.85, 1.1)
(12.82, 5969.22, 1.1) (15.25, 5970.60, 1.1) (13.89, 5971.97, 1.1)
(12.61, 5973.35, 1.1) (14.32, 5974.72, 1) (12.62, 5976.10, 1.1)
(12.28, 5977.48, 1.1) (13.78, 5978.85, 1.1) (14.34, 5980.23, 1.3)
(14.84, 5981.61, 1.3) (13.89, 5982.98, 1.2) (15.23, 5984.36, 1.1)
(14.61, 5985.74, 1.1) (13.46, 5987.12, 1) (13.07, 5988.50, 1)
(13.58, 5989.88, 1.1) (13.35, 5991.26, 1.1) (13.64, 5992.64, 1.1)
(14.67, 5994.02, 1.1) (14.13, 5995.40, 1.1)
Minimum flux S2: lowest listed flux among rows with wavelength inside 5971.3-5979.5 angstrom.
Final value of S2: 12.28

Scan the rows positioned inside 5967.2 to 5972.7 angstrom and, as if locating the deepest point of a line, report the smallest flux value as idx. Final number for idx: 12.82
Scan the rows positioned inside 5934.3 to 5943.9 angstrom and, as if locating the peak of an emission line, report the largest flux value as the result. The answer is 15.77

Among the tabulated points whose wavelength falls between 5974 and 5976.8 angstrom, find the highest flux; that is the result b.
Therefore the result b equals 14.32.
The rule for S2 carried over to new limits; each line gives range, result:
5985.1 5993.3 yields 13.07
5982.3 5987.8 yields 13.46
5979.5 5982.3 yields 14.34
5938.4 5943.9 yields 13.87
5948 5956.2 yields 13.12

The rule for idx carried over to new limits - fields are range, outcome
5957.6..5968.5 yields 13.89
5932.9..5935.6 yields 12.15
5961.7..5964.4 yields 14.01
